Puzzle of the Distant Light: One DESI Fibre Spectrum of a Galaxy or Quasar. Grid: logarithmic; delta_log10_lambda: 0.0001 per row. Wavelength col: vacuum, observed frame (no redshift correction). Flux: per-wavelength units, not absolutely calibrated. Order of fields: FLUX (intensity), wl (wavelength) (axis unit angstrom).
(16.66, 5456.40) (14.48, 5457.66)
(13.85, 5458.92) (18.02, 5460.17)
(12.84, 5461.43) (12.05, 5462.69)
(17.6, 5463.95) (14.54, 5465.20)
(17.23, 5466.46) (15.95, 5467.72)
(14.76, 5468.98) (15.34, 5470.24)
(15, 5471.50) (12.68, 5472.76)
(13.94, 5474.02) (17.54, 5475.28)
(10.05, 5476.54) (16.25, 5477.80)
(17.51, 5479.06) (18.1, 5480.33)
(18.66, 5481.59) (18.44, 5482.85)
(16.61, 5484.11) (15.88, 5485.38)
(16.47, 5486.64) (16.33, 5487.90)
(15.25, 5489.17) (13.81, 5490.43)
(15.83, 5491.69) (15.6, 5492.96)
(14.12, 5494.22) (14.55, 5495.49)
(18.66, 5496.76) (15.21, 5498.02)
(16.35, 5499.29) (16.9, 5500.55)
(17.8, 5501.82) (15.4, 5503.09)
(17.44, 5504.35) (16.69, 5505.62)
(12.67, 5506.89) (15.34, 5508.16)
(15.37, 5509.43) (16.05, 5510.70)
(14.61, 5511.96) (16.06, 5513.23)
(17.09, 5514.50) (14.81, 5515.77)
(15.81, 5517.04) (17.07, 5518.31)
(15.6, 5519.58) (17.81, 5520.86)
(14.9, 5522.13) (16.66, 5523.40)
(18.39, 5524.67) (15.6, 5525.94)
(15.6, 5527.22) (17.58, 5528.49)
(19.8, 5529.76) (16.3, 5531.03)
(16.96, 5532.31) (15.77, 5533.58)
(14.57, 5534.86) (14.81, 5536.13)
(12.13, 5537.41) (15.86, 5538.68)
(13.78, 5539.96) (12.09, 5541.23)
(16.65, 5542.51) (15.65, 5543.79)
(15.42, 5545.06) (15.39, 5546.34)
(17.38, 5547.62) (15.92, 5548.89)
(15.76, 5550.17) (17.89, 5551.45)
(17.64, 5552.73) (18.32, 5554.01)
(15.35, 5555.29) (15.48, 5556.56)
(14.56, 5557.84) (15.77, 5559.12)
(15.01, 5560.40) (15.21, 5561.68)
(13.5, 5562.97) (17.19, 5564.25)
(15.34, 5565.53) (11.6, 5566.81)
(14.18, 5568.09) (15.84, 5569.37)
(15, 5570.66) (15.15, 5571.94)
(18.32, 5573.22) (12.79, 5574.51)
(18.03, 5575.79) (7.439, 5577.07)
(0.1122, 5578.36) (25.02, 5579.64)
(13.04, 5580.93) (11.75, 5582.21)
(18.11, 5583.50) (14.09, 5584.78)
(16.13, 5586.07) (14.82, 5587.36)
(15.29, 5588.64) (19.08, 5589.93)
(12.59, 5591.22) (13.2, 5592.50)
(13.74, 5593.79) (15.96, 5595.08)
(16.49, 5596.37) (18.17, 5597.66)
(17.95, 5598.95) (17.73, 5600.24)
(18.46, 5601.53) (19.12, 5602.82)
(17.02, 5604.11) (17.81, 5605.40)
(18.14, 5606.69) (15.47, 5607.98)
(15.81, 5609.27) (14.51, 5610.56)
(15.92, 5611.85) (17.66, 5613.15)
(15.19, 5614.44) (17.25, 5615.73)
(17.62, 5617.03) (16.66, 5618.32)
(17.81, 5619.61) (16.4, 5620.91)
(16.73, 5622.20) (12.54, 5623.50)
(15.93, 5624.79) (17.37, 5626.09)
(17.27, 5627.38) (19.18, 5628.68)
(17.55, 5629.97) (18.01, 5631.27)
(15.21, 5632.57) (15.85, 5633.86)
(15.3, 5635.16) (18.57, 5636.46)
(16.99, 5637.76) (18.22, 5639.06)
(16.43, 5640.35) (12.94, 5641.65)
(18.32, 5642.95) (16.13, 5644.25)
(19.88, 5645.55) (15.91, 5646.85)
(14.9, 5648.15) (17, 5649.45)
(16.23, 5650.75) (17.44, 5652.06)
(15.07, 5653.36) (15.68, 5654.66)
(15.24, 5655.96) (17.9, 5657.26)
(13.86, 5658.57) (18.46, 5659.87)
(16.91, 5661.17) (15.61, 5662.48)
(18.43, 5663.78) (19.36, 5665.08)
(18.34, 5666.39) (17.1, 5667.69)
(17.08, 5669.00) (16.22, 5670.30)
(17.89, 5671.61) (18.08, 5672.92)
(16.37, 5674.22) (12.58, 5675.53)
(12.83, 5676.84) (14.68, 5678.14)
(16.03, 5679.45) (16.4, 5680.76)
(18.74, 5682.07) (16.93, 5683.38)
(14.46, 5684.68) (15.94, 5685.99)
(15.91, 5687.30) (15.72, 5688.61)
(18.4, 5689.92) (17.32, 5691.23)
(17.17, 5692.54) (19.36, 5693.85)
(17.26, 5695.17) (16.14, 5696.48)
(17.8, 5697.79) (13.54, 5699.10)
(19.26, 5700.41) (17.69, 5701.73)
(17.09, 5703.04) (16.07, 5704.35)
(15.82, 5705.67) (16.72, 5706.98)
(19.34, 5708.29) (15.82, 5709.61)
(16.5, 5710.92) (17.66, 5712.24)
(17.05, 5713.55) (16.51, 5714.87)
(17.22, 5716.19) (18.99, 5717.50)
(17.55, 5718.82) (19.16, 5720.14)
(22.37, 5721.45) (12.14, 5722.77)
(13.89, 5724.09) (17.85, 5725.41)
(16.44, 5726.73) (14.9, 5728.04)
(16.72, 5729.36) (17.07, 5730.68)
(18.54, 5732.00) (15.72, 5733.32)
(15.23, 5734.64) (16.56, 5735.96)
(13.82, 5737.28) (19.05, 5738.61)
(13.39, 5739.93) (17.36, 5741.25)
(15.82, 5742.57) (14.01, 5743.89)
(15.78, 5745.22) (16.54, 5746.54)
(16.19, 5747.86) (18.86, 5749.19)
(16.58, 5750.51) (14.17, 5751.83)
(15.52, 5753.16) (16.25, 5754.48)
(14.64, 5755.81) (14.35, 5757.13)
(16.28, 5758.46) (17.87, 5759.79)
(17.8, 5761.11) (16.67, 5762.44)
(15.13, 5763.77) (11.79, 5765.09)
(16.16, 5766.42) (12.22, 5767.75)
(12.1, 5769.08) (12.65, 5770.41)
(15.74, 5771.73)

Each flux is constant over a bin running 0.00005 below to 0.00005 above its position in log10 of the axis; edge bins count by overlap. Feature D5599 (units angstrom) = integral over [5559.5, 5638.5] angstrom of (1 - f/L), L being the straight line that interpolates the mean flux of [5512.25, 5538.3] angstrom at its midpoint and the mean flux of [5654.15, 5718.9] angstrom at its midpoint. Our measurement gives 2.92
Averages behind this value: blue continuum 16.1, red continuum 16.8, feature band 15.8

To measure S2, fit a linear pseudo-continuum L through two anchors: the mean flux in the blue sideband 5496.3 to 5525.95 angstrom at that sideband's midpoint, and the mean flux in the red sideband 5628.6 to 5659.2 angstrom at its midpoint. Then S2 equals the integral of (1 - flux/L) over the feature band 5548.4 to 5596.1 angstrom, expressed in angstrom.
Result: 3.9 angstrom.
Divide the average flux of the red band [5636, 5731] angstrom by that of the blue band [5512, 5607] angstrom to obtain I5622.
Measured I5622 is 1.07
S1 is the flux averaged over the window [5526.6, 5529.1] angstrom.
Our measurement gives 16.6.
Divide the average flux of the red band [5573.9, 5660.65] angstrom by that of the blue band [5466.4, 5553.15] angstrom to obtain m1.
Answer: 1.01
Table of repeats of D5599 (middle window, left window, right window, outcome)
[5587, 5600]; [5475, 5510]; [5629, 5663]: 0.4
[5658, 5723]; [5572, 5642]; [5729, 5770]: -4.4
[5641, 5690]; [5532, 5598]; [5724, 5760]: -2.5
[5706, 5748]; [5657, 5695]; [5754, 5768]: -1.8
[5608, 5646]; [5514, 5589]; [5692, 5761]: -1.7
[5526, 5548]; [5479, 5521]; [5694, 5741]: 0.9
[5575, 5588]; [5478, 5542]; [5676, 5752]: 1.9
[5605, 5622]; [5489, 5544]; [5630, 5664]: -0.3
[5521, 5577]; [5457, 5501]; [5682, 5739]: 1.2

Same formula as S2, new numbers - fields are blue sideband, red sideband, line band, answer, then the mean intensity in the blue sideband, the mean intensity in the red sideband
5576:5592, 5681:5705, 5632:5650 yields -1.1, 14.1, 16.9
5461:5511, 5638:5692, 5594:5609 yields -1.0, 15.7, 16.5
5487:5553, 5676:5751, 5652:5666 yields -0.3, 15.9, 16.6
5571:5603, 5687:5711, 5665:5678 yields 0.2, 15.2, 17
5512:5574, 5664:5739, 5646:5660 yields 0.3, 15.8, 16.8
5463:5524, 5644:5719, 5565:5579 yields 2.7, 15.9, 16.8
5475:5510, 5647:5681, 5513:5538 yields -0.1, 16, 16.4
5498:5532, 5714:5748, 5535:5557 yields 1.0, 16.3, 16.5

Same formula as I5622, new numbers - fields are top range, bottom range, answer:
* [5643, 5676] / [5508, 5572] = 1.07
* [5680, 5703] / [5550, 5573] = 1.09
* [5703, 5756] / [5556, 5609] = 1.08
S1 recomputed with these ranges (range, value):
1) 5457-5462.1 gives 14.8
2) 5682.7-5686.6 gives 15.8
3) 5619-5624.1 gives 15.9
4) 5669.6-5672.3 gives 17.1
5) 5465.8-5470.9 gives 15.8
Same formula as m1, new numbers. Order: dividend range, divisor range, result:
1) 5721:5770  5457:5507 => 1.01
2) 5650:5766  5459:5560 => 1.04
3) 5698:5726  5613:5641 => 1.02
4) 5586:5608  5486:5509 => 1.05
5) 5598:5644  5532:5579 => 1.14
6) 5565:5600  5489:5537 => 0.93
